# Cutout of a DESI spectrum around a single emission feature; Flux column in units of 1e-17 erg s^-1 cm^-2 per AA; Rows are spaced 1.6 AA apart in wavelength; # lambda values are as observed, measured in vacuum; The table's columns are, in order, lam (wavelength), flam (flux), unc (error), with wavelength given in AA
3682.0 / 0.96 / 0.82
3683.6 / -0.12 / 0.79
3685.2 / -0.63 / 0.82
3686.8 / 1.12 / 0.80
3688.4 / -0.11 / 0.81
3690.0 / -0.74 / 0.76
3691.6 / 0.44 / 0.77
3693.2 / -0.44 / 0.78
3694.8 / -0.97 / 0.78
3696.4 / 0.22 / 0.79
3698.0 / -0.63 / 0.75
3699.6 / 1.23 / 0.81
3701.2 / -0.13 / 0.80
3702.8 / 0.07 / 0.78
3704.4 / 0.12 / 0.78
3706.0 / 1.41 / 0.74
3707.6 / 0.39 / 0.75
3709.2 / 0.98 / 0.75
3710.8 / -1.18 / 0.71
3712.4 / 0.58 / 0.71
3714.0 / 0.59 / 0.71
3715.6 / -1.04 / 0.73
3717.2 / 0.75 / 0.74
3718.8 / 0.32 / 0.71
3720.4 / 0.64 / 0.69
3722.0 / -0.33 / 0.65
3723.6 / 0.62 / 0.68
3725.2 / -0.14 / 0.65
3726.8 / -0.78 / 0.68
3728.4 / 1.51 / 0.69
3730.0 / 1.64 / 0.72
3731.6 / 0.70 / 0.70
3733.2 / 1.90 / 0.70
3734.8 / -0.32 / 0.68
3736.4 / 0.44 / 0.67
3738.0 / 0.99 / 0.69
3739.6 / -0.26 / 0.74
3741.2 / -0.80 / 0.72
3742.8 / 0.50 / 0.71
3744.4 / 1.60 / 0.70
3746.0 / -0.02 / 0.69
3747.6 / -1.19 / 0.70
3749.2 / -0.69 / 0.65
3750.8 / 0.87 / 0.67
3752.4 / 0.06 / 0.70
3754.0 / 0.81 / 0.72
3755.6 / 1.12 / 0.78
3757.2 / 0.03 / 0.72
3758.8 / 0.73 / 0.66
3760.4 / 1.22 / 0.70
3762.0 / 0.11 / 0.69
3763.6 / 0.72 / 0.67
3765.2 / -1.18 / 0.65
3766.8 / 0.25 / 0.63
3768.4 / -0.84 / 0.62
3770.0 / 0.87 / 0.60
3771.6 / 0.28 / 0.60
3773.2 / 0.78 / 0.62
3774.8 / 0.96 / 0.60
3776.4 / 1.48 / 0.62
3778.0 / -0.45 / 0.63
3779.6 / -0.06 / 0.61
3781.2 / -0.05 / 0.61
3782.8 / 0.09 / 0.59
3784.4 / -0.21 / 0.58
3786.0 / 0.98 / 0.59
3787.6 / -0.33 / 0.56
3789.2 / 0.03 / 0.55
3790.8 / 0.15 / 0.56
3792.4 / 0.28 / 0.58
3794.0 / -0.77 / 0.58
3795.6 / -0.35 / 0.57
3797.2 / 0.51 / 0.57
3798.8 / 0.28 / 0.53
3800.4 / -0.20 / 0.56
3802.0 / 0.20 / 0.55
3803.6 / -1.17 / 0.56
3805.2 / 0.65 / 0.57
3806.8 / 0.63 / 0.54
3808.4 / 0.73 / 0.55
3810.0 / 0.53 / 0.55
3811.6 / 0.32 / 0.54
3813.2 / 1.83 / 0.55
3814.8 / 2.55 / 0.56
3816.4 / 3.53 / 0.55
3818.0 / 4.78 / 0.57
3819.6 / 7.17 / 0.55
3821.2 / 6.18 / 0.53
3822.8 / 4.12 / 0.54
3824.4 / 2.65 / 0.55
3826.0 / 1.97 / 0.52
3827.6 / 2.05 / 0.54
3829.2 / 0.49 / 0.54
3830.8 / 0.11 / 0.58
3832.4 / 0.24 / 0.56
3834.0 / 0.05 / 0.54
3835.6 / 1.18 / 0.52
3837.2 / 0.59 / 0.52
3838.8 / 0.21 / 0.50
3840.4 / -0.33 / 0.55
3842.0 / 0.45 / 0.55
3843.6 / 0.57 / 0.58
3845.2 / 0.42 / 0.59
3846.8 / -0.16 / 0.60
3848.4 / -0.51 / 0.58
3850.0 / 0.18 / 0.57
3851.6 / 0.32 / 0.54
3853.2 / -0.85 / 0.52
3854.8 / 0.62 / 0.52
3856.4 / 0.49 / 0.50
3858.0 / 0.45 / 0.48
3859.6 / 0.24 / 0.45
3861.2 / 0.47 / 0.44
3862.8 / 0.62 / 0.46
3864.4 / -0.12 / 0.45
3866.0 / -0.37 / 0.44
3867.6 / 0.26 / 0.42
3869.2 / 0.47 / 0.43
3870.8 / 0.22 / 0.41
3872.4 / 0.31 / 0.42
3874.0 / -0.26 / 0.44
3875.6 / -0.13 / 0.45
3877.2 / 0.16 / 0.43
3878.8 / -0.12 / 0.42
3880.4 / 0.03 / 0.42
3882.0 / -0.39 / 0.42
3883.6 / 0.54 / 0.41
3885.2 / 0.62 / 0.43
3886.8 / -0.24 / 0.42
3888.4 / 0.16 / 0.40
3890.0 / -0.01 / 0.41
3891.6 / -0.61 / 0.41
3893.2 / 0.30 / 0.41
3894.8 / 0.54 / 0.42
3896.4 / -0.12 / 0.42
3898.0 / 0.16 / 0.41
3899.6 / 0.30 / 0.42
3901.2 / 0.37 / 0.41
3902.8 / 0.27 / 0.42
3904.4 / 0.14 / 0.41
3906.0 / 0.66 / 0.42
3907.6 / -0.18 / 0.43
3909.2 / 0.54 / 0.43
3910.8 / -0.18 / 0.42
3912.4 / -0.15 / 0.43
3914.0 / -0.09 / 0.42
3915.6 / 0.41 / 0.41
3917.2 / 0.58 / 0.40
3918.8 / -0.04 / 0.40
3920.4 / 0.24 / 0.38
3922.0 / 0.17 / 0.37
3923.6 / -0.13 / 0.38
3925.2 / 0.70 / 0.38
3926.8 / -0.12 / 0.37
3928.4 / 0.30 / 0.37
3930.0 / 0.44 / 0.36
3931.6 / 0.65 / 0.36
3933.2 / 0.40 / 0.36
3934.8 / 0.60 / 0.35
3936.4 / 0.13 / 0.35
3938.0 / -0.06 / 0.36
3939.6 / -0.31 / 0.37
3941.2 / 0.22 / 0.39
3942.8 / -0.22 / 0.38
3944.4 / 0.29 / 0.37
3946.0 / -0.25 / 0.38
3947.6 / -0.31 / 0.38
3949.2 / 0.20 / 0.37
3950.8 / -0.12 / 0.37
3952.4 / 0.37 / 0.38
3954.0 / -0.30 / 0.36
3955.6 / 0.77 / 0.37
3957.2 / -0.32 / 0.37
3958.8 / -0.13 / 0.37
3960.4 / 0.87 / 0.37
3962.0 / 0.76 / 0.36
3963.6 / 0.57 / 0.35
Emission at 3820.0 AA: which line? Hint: C IV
